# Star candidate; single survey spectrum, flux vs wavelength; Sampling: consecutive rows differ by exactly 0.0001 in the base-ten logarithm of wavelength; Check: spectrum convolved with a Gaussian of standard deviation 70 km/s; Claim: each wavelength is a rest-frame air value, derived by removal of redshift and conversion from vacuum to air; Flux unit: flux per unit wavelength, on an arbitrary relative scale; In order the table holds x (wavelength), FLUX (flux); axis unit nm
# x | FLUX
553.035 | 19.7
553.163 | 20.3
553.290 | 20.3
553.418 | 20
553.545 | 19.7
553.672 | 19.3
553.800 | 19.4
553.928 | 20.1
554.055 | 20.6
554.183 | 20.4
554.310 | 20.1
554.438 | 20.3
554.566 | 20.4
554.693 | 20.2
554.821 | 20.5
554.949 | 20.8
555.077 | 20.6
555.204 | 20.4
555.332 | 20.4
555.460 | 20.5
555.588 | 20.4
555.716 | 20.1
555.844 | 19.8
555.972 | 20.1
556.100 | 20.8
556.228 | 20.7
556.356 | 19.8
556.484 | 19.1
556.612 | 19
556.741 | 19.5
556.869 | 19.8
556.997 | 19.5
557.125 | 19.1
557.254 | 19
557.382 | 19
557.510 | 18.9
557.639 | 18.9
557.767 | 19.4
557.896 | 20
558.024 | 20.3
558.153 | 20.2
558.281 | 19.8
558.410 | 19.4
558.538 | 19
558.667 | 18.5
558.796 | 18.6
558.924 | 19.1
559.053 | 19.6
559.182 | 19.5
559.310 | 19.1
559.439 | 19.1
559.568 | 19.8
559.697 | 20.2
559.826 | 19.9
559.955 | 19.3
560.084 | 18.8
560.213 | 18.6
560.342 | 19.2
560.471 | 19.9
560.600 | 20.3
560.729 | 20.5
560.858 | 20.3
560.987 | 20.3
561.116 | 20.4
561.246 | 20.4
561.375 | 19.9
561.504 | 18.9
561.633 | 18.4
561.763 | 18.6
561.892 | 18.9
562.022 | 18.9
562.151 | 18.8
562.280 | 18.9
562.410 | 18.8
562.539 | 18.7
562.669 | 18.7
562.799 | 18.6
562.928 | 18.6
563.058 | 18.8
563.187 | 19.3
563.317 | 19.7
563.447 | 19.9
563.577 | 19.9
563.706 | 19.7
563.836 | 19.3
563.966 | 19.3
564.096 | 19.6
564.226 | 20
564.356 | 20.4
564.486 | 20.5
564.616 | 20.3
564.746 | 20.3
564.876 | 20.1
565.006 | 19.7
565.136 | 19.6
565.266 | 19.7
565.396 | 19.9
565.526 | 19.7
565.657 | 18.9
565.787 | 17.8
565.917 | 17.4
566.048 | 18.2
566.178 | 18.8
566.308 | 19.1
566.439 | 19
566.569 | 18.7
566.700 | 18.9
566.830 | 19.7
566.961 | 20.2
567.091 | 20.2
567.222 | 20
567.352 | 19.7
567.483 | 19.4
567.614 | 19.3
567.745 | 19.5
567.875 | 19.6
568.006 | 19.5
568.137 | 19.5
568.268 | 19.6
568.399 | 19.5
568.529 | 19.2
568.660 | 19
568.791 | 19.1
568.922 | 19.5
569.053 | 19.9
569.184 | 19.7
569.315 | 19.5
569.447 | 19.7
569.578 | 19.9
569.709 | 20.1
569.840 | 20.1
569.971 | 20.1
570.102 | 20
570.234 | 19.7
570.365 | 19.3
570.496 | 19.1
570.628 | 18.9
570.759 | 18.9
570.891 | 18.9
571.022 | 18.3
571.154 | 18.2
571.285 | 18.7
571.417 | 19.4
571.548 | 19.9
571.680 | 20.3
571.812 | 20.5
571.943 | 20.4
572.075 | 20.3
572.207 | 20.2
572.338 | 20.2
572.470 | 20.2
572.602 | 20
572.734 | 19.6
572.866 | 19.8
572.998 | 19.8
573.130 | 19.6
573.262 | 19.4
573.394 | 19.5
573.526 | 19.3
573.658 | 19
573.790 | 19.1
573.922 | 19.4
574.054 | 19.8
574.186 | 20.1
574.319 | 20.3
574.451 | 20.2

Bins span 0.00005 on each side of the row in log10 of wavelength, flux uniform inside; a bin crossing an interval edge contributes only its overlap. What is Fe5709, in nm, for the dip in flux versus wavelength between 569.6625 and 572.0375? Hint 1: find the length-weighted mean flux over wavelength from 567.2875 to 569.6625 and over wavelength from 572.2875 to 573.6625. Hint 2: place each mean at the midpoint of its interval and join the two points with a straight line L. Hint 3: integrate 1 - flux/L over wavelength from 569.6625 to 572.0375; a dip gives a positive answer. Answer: 0.01 nm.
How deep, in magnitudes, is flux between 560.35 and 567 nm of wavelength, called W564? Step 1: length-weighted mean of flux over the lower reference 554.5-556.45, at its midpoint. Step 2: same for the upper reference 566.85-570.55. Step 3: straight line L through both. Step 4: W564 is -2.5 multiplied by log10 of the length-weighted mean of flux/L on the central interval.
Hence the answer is 0.029 mag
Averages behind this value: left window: 20.4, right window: 19.6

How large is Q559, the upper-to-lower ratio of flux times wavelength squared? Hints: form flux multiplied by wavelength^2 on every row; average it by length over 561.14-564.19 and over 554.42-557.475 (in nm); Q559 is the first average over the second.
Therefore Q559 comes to 1.0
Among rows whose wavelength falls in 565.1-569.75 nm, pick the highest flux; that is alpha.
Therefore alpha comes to 20.2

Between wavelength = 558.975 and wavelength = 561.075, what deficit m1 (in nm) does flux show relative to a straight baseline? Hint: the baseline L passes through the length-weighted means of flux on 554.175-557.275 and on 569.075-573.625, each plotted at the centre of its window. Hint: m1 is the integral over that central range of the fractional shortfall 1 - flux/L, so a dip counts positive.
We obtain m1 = 0.03 nm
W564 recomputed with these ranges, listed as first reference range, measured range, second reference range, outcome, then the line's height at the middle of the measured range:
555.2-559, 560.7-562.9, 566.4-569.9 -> 0.019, 19.6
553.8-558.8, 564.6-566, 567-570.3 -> 0.020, 19.7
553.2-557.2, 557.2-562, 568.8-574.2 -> 0.026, 19.9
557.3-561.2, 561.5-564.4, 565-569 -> 0.015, 19.4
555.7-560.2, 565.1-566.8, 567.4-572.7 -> 0.036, 19.5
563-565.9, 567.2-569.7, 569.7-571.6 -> -0.007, 19.4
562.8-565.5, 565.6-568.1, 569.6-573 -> 0.030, 19.7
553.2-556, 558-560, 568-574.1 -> 0.032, 20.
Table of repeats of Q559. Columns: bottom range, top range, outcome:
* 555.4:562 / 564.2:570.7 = 1.03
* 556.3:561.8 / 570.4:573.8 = 1.05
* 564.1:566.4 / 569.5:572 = 1.02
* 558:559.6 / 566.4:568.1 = 1.04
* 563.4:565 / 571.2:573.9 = 1.02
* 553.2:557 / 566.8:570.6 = 1.03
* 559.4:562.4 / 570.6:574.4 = 1.05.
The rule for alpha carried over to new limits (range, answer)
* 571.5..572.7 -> 20.5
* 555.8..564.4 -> 20.8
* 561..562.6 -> 20.4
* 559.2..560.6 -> 20.3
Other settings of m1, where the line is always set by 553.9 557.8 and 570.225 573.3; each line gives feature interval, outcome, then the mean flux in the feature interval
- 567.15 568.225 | 0.01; 19.6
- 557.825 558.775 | 0.02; 19.5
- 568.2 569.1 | 0.01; 19.4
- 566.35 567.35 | 0.01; 19.5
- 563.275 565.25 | -0.01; 19.9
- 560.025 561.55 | 0.00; 19.8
